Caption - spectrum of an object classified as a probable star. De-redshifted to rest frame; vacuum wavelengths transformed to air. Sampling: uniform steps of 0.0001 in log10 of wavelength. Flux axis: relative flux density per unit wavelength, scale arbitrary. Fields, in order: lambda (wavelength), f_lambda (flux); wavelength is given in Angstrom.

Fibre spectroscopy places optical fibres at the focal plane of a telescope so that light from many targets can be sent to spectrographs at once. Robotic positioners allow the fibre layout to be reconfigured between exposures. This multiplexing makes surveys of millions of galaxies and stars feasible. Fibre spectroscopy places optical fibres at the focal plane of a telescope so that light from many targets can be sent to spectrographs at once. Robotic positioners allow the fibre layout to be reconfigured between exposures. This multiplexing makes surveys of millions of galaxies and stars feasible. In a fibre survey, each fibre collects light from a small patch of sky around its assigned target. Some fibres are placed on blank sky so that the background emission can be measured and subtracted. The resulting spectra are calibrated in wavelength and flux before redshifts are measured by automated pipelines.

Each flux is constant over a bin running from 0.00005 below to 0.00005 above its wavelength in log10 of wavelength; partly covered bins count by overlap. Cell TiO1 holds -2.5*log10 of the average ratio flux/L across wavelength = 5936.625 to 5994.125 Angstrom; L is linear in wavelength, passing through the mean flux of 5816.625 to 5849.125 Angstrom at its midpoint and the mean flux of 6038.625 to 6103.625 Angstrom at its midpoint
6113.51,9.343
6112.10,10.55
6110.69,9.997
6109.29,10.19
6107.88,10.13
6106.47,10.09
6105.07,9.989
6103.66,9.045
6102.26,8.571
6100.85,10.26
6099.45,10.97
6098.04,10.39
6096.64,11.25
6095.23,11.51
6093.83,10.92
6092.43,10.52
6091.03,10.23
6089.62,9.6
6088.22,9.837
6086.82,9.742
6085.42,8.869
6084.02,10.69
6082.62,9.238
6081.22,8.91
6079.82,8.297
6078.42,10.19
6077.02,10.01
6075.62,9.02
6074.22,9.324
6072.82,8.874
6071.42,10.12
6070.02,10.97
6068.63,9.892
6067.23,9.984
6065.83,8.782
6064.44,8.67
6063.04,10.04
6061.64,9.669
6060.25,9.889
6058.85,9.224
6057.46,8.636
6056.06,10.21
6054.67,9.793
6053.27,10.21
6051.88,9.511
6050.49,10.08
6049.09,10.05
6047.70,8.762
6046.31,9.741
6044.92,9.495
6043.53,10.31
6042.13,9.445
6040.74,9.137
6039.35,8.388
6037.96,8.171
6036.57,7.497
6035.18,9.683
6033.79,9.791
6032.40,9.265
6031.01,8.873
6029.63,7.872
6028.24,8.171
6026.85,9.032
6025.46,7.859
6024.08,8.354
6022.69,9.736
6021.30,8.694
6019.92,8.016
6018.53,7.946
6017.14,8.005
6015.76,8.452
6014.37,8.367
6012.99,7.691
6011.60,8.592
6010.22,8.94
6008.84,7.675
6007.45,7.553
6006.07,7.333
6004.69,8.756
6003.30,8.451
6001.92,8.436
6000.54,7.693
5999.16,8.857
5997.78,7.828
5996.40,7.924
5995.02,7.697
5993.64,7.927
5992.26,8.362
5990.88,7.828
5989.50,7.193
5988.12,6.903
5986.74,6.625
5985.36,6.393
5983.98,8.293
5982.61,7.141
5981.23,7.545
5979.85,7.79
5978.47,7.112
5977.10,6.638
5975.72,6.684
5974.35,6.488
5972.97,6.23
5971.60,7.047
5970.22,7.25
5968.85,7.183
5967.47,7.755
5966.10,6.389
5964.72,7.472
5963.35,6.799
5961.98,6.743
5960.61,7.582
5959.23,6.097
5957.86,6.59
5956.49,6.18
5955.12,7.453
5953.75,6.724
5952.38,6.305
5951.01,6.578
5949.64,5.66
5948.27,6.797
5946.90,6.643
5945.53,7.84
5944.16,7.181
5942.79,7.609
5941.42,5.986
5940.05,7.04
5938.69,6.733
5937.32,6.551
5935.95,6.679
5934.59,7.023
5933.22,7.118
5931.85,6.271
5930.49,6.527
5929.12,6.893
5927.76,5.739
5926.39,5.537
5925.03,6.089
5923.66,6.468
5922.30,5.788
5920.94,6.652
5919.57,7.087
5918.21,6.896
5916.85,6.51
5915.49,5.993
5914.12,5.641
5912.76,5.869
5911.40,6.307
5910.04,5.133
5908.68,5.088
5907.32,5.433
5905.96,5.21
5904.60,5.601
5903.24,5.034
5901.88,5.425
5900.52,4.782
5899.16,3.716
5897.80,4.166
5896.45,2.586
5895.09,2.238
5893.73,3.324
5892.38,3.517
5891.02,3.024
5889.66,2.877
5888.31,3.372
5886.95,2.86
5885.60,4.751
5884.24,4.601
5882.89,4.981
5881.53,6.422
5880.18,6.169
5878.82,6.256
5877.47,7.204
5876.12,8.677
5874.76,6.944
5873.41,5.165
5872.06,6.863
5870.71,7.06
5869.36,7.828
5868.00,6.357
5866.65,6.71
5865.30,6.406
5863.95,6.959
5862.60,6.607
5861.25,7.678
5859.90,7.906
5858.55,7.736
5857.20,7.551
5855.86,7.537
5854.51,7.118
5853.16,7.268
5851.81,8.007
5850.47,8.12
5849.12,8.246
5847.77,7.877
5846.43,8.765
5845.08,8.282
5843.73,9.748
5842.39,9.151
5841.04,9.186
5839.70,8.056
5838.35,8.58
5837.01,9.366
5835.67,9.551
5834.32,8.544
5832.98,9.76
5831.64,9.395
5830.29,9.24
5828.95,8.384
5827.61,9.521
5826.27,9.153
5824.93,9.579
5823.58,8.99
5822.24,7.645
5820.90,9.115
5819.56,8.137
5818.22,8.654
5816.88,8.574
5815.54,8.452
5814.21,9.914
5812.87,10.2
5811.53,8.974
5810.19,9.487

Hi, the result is 0.318 mag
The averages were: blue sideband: 8.87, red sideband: 9.74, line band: 6.98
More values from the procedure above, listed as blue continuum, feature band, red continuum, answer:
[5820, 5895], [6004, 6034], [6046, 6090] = 0.08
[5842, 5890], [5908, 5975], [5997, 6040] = 0.16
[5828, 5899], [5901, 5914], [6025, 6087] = 0.33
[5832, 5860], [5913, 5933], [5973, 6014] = 0.26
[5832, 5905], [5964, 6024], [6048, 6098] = 0.11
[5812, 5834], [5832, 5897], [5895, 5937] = 0.14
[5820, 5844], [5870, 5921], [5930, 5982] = 0.45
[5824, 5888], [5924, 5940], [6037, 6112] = 0.27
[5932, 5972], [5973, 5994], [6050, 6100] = 0.06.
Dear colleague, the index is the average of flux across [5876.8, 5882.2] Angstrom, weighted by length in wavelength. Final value 6.51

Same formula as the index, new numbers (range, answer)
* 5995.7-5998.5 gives 7.89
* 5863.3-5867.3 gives 6.69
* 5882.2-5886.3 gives 4.77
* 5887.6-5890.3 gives 3.13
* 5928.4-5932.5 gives 6.57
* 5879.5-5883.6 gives 5.85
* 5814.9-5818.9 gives 8.56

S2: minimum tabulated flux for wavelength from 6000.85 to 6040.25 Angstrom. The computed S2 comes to 7.333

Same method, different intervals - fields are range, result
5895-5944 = 2.238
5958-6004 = 6.097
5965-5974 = 6.23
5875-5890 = 2.86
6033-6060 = 7.497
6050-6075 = 8.636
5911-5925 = 5.641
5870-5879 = 5.165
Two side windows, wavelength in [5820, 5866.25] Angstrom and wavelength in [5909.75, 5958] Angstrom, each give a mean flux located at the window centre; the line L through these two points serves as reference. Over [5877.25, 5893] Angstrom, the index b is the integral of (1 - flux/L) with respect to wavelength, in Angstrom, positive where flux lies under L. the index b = 6.1 Angstrom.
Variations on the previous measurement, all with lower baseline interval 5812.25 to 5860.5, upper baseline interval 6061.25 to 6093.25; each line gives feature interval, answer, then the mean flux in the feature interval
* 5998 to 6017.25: 2.4 Angstrom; 8.2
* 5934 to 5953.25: 4.9 Angstrom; 6.76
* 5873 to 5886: 3.9 Angstrom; 6.16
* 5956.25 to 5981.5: 6.2 Angstrom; 6.93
